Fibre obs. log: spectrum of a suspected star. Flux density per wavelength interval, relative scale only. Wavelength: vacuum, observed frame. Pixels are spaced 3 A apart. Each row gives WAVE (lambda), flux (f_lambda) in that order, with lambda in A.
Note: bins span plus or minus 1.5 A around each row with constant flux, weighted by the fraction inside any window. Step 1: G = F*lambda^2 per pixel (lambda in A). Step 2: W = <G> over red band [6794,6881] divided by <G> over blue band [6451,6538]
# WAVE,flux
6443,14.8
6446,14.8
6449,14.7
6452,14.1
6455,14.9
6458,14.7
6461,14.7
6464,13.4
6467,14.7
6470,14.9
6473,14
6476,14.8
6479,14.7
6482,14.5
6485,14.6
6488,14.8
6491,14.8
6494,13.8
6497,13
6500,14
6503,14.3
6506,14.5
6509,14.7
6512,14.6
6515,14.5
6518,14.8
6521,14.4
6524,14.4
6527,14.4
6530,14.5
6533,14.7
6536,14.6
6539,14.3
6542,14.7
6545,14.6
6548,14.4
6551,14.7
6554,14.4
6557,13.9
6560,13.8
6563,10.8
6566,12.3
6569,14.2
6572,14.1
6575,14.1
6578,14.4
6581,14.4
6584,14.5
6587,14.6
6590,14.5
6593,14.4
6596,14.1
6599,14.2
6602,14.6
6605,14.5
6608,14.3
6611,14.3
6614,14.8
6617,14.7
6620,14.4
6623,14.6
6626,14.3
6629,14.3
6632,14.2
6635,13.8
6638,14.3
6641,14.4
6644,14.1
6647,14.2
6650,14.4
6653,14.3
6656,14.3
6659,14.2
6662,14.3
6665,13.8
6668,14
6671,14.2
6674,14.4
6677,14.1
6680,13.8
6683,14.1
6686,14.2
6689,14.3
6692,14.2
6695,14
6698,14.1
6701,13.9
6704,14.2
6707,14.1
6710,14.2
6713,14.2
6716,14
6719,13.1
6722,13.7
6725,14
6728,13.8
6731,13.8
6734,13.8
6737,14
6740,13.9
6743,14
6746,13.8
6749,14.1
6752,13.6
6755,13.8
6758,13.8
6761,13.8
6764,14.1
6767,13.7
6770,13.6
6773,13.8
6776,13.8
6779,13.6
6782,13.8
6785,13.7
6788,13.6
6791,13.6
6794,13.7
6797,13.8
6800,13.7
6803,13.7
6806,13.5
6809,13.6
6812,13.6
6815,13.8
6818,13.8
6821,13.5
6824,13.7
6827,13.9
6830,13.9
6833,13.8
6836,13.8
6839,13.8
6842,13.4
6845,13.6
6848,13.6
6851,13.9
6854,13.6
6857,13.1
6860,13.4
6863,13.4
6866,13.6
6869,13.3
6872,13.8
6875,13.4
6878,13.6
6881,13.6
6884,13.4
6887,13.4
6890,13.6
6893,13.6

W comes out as 1.0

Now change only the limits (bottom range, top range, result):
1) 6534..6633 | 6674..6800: 1.02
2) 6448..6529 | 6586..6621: 1.04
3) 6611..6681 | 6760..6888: 1.01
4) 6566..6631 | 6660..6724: 1.01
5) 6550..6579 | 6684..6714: 1.08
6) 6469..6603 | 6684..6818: 1.04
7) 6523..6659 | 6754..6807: 1.02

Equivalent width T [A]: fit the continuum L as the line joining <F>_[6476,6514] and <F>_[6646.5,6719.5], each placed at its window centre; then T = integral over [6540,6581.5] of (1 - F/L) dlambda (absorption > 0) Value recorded 1.1 A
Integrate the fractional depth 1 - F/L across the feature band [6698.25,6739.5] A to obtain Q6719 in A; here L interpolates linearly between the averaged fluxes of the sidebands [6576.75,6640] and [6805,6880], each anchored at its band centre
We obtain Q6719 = 0.3 A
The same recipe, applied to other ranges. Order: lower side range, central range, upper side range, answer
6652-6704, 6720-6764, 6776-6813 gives 0.1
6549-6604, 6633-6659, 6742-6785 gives -0.5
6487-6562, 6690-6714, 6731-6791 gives -0.3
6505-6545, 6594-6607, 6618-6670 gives 0.0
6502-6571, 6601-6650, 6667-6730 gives -0.9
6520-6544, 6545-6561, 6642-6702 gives 0.2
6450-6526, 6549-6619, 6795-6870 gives 0.4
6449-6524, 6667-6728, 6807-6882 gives -0.4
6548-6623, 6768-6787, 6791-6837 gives 0.1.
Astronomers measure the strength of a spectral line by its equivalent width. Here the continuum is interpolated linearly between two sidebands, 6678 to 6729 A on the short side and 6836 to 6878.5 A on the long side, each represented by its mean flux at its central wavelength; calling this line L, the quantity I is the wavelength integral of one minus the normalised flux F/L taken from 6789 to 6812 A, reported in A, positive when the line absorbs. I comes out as 0.1 A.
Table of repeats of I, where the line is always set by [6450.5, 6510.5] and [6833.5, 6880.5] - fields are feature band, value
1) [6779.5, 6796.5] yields 0.0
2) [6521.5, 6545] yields -0.4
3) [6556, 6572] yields 1.3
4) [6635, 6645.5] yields -0.1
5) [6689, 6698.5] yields -0.1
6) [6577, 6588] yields -0.2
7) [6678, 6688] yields -0.1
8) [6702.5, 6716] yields -0.3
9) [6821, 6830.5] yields -0.1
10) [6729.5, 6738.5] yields 0.0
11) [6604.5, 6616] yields -0.3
